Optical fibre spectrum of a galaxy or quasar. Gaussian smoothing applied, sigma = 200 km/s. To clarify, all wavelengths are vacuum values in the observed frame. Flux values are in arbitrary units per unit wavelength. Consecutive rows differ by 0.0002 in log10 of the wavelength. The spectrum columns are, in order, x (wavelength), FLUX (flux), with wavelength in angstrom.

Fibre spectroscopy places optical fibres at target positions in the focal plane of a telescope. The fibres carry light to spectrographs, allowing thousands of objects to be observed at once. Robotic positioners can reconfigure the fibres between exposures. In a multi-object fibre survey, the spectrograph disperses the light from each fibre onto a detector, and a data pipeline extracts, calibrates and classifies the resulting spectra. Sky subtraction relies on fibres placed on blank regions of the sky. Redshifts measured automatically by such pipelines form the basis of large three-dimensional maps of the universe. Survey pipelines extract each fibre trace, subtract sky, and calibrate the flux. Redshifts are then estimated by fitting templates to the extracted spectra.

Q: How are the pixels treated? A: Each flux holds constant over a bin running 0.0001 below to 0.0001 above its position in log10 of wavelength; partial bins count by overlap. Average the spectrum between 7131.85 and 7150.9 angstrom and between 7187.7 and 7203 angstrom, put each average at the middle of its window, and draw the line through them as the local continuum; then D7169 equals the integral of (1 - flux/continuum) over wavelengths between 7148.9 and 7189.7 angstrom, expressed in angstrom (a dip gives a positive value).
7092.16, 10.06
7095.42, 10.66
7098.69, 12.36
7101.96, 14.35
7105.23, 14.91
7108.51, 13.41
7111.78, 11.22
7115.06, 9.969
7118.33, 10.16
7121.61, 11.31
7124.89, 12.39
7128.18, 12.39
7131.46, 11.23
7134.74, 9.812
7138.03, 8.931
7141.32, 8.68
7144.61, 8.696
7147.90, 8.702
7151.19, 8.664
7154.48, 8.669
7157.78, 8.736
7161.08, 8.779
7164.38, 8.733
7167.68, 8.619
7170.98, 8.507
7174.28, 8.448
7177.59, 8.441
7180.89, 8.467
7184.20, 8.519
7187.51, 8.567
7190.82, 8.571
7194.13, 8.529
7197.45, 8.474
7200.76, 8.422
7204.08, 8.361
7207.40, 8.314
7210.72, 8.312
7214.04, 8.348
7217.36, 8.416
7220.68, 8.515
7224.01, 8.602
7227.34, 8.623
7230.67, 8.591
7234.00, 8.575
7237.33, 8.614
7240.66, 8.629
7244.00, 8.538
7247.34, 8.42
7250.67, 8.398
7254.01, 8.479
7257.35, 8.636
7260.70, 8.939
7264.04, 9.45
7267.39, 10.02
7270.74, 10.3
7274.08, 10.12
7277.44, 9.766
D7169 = 0.9 angstrom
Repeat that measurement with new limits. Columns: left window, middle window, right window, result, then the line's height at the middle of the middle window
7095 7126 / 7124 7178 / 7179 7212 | 5.7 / 10.4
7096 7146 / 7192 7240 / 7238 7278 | 6.4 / 9.79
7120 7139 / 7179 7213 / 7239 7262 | 4.4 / 9.7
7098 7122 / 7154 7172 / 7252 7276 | 4.1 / 11.3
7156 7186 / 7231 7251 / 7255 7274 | 1.6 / 9.26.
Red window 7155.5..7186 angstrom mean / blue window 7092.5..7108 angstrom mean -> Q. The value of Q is 0.7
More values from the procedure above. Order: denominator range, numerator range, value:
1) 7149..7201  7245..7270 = 1.04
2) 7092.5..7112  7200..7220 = 0.66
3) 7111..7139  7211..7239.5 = 0.79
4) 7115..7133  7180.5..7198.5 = 0.75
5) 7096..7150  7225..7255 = 0.77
